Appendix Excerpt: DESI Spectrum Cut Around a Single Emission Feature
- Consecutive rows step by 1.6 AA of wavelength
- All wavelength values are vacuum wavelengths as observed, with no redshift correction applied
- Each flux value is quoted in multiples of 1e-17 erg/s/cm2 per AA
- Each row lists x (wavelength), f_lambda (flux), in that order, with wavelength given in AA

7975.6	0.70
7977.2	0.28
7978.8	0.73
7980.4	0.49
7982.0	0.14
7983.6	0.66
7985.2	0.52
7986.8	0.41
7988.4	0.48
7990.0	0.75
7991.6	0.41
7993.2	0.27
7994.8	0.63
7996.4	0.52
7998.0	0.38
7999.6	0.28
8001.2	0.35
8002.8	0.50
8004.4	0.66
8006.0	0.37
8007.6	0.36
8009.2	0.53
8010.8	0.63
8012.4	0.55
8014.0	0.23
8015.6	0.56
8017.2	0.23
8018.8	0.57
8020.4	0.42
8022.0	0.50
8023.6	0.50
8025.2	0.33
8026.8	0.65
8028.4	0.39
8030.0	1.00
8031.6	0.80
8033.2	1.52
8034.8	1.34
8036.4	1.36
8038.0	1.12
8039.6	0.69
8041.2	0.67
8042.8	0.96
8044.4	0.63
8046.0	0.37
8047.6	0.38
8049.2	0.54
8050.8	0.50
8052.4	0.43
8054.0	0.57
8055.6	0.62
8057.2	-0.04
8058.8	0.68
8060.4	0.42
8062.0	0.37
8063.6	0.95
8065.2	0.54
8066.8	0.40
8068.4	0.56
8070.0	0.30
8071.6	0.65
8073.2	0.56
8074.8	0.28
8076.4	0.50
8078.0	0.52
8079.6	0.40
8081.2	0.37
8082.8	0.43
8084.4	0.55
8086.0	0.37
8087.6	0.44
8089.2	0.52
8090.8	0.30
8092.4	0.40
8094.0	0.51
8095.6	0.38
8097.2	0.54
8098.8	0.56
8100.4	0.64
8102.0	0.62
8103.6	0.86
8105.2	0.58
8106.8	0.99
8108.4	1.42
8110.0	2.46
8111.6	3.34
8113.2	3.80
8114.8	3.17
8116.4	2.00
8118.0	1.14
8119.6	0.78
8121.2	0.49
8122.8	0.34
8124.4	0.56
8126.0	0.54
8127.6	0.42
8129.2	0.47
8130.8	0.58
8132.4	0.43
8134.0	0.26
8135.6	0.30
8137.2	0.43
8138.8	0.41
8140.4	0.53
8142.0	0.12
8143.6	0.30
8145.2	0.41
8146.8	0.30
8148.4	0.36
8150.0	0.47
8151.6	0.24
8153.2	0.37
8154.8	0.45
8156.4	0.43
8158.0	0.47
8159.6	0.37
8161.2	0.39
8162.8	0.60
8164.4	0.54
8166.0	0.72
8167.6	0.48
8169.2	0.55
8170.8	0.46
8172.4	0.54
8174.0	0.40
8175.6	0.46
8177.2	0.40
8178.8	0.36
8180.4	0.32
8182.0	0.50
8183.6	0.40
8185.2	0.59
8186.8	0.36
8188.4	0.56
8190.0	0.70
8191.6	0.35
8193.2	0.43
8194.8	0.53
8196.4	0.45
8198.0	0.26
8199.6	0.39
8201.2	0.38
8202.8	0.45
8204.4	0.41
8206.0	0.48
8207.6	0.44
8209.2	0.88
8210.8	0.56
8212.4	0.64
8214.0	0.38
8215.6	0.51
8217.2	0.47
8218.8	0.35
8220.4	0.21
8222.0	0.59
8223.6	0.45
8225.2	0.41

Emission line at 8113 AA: [O III] 5007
